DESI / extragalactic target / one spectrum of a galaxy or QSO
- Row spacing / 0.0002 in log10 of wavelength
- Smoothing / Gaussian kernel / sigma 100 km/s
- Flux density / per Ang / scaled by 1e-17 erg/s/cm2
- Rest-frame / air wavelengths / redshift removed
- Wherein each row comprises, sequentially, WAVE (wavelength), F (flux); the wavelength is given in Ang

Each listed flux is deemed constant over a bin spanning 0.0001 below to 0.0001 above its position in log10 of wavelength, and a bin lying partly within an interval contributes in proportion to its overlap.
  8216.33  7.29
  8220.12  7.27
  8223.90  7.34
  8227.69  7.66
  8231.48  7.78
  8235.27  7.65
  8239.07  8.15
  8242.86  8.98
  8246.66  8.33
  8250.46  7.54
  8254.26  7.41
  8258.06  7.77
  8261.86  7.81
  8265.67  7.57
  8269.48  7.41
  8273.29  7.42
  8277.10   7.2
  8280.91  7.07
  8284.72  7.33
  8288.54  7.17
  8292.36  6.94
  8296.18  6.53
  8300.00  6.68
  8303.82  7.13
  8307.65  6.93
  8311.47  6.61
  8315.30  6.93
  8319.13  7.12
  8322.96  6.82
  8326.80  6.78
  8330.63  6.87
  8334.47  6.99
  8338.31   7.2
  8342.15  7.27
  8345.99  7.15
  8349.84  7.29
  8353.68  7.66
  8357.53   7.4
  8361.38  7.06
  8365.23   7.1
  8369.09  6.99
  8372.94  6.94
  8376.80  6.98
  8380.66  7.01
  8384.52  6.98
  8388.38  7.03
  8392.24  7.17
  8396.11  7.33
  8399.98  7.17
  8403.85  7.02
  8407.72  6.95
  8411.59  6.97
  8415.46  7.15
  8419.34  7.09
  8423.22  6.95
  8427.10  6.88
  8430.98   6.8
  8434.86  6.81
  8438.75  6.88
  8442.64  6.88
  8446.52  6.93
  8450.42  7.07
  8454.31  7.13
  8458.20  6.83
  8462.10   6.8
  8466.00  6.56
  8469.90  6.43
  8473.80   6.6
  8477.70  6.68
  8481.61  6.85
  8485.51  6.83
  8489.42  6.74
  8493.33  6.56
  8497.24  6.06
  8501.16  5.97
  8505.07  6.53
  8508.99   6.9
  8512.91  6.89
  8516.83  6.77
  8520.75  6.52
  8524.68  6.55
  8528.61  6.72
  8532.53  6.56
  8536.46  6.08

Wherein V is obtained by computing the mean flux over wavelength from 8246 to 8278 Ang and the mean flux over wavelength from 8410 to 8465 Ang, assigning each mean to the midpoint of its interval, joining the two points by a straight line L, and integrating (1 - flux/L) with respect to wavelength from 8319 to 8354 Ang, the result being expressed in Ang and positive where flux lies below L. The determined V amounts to 1.1 Ang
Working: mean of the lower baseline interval 7.59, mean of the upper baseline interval 6.93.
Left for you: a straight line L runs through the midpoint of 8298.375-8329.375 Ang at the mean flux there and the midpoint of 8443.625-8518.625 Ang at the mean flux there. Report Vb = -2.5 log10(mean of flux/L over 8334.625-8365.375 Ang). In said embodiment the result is -0.07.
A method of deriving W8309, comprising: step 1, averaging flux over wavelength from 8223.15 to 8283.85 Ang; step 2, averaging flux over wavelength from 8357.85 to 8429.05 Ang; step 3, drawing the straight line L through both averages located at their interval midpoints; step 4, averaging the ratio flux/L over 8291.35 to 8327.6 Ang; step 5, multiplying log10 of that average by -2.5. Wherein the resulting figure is 0.09 mag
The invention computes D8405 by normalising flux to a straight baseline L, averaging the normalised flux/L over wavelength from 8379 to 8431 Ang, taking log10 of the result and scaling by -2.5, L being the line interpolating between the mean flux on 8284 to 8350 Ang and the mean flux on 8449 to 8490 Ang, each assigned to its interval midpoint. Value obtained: -0.03 mag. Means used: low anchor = 6.97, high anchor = 6.77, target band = 7.04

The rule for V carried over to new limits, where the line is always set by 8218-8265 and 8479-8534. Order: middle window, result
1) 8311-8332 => 1.60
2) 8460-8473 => 0.36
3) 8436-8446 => 0.03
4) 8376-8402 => 0.12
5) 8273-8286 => 0.68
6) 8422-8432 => 0.12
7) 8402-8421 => -0.01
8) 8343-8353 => 0.05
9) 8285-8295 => 0.68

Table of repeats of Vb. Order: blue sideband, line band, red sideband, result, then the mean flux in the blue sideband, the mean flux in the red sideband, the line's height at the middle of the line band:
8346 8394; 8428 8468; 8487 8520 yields -0.011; 7.13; 6.56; 6.8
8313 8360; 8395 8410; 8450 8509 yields -0.032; 7.12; 6.64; 6.9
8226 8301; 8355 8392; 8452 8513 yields 0.002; 7.53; 6.64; 7.08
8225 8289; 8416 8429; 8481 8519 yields -0.007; 7.67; 6.6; 6.94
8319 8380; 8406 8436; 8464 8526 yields -0.017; 7.1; 6.59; 6.85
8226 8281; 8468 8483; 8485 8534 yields 0.016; 7.74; 6.58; 6.73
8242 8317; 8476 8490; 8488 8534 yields -0.021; 7.32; 6.56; 6.65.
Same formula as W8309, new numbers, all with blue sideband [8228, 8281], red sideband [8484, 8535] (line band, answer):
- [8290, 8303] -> 0.12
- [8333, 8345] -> 0.03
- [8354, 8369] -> 0.01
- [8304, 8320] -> 0.09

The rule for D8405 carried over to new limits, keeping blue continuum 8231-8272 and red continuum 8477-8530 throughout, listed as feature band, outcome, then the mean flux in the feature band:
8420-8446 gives 0.01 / 6.88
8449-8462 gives -0.02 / 6.98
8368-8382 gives 0.04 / 6.98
